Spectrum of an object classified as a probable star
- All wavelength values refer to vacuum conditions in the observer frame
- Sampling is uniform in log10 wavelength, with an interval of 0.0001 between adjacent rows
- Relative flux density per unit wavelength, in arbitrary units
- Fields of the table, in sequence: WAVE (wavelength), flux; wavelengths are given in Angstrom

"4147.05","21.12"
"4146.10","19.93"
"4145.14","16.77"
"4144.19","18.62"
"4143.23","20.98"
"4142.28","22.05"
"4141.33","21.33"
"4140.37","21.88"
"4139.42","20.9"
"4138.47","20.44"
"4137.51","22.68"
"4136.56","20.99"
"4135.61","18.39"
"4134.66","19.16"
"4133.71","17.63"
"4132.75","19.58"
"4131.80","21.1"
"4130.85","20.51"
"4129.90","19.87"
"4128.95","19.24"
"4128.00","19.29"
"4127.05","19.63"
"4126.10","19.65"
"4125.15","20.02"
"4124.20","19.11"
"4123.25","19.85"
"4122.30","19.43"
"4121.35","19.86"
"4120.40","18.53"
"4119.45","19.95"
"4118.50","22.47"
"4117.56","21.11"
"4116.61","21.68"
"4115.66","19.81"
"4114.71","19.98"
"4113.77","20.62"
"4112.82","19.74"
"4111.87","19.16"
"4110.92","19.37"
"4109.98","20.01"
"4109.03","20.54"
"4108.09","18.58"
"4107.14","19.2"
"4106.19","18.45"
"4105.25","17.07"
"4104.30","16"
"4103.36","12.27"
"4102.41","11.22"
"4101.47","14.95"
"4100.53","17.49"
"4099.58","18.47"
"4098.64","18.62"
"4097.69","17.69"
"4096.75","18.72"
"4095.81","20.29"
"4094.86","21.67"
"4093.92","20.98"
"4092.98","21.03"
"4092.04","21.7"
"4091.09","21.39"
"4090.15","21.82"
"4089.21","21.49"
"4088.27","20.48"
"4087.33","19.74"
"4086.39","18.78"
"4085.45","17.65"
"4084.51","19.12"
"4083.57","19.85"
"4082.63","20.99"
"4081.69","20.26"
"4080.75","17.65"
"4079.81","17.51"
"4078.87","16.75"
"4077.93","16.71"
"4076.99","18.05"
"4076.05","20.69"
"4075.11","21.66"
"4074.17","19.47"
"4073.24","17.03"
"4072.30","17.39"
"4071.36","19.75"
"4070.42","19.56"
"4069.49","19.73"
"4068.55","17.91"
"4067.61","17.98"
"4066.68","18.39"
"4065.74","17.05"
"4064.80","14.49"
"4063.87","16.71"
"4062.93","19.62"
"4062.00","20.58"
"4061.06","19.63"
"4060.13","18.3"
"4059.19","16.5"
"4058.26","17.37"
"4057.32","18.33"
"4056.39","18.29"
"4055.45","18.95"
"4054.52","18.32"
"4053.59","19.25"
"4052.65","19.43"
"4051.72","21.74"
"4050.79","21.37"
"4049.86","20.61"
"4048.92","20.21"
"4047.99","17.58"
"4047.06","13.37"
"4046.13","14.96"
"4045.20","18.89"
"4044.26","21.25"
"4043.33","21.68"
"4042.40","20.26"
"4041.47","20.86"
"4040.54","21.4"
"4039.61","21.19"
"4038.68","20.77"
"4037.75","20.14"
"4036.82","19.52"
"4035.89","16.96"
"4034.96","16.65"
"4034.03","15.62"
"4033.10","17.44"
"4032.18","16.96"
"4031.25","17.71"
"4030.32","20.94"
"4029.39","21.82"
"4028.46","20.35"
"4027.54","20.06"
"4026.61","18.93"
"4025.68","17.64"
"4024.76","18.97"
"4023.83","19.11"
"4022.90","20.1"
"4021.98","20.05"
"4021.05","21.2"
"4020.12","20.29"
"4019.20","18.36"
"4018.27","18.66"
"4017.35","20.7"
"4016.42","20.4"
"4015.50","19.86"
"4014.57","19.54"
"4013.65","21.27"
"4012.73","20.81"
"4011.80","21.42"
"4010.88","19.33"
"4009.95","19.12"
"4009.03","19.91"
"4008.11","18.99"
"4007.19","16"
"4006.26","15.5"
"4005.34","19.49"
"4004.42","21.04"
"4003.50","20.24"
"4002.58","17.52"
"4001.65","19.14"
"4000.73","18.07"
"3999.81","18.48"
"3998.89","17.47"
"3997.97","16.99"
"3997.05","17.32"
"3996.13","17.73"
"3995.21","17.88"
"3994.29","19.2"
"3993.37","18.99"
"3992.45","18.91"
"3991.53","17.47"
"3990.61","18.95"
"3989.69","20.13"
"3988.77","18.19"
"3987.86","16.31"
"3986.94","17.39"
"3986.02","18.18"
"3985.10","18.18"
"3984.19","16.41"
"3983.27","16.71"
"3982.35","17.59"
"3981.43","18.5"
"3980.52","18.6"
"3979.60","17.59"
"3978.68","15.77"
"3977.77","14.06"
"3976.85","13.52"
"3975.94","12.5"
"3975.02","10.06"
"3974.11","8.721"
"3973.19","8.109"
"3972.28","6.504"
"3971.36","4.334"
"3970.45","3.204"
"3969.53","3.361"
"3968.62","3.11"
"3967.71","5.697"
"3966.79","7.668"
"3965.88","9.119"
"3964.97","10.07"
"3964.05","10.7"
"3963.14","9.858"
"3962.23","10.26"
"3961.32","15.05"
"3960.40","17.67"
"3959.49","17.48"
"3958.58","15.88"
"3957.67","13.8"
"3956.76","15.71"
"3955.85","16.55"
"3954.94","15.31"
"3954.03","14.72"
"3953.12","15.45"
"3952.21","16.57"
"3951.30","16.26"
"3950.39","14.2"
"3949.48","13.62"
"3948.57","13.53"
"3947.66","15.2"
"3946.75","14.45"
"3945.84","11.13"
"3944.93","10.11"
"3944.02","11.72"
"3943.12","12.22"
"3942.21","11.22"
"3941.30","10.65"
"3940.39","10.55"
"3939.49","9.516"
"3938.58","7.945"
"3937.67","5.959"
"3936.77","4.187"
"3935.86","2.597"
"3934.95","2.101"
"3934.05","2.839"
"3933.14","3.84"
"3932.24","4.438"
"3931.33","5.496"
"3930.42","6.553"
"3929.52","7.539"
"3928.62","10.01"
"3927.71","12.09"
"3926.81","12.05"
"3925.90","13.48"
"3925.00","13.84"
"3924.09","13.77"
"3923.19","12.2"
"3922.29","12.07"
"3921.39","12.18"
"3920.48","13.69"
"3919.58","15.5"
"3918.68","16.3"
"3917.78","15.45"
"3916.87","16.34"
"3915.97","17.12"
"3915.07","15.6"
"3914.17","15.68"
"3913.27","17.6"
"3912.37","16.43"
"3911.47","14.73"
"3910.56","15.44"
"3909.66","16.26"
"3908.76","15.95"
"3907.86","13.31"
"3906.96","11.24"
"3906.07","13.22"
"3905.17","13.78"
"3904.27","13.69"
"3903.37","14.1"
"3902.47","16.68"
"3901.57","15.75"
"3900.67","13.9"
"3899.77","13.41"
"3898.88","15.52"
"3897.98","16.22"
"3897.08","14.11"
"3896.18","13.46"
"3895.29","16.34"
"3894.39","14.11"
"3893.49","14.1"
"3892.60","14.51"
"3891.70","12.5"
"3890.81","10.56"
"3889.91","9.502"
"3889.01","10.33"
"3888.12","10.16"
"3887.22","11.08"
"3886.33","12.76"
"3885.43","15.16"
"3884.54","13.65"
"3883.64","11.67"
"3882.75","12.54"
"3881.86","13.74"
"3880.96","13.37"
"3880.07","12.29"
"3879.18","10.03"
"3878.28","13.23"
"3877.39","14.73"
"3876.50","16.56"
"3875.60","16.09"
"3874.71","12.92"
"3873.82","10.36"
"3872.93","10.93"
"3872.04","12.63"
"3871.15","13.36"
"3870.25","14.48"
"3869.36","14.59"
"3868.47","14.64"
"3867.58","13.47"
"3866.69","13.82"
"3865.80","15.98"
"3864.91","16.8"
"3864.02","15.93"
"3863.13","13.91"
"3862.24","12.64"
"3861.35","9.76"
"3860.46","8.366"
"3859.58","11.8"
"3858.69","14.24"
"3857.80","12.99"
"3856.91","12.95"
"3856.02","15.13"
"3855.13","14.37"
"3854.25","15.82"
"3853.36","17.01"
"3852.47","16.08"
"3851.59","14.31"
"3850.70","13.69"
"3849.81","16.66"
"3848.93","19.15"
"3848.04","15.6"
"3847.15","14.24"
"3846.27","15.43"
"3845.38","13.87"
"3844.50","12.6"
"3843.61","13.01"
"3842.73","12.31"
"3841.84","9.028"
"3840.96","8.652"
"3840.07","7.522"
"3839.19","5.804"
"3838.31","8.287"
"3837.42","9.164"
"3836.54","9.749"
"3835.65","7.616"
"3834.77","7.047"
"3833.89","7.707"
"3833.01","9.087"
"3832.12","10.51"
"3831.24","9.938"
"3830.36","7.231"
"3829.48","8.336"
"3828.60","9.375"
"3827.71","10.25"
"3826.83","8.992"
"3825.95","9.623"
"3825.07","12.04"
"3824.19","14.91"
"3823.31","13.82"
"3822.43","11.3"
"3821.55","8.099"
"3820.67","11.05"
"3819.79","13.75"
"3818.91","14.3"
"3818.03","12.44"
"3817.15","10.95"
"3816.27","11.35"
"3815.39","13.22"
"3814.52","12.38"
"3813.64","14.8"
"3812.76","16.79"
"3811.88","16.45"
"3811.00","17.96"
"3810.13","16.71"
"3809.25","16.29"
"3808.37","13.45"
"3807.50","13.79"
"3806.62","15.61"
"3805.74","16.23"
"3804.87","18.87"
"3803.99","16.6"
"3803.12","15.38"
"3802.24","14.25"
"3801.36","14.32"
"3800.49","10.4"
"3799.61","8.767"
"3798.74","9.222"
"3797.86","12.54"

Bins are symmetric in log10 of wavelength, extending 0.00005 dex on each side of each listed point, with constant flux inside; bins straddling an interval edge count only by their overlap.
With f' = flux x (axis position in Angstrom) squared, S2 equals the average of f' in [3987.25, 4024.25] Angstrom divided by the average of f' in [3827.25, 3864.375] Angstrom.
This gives 1.74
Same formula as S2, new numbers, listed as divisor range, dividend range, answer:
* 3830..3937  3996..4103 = 1.64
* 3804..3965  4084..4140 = 1.71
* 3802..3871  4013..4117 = 1.66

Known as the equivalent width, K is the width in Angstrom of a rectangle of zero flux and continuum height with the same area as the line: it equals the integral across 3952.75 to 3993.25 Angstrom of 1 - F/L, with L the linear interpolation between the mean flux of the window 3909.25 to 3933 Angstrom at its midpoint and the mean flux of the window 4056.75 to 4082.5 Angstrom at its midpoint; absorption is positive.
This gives 3.8 Angstrom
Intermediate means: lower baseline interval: 13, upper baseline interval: 18.4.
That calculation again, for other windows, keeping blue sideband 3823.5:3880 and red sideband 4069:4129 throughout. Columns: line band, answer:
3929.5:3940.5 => 6.9 Angstrom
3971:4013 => -1.5 Angstrom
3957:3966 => 1.3 Angstrom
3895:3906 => -0.8 Angstrom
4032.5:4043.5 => -1.1 Angstrom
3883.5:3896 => 0.7 Angstrom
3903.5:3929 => -0.3 Angstrom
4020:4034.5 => -1.7 Angstrom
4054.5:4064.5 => -0.2 Angstrom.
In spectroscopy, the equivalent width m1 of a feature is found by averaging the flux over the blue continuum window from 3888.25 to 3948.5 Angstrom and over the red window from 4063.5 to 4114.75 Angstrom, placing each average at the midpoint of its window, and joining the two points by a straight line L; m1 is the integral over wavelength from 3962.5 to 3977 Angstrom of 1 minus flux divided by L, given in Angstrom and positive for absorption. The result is 6.49 Angstrom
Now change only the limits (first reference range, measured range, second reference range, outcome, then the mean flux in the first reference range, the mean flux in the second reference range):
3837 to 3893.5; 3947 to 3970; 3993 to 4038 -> 5.47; 13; 19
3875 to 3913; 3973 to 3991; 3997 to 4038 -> 1.71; 13.7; 19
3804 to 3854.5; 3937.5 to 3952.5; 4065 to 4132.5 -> 3.16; 12.5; 19.1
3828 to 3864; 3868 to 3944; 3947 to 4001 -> 3.08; 11.8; 14.3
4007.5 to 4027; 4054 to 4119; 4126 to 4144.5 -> 3.78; 19.7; 20.2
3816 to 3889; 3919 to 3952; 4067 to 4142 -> 9.75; 12.3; 19.3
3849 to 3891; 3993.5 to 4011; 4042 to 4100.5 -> -1.30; 13.4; 19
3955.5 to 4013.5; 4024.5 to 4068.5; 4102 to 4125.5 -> -4.64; 15.3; 19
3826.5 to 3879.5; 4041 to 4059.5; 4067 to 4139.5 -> -1.23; 12.4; 19.3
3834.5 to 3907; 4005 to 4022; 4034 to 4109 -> -2.34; 13.1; 18.8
